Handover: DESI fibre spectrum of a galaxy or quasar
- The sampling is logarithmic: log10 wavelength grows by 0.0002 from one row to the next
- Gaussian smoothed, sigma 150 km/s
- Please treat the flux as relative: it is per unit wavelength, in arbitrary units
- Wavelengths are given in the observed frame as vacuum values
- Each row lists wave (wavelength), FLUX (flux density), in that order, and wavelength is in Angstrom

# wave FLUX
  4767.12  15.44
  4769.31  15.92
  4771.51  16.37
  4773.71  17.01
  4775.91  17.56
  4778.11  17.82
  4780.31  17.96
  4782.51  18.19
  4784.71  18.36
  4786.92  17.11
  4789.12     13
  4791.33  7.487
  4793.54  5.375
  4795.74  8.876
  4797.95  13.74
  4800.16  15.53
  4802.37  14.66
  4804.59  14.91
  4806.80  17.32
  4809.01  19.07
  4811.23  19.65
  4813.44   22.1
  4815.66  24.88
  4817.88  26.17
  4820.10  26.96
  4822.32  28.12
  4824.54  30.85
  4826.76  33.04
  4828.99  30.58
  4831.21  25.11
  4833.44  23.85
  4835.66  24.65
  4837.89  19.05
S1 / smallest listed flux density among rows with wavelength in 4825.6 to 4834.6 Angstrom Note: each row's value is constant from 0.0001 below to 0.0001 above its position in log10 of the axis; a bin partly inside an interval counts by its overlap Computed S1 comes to 23.85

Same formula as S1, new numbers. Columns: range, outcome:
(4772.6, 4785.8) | 17.01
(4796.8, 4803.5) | 13.74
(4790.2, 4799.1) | 5.375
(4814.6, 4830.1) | 24.88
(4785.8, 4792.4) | 7.487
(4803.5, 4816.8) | 14.91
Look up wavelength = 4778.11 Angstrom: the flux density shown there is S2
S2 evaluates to 17.82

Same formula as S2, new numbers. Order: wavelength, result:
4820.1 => 26.96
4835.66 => 24.65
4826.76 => 33.04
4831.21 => 25.11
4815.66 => 24.88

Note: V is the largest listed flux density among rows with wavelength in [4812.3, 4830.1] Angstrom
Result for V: 33.04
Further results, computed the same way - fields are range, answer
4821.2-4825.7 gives 30.85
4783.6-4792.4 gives 18.36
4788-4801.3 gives 15.53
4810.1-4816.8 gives 24.88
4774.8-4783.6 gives 18.19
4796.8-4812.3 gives 19.65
